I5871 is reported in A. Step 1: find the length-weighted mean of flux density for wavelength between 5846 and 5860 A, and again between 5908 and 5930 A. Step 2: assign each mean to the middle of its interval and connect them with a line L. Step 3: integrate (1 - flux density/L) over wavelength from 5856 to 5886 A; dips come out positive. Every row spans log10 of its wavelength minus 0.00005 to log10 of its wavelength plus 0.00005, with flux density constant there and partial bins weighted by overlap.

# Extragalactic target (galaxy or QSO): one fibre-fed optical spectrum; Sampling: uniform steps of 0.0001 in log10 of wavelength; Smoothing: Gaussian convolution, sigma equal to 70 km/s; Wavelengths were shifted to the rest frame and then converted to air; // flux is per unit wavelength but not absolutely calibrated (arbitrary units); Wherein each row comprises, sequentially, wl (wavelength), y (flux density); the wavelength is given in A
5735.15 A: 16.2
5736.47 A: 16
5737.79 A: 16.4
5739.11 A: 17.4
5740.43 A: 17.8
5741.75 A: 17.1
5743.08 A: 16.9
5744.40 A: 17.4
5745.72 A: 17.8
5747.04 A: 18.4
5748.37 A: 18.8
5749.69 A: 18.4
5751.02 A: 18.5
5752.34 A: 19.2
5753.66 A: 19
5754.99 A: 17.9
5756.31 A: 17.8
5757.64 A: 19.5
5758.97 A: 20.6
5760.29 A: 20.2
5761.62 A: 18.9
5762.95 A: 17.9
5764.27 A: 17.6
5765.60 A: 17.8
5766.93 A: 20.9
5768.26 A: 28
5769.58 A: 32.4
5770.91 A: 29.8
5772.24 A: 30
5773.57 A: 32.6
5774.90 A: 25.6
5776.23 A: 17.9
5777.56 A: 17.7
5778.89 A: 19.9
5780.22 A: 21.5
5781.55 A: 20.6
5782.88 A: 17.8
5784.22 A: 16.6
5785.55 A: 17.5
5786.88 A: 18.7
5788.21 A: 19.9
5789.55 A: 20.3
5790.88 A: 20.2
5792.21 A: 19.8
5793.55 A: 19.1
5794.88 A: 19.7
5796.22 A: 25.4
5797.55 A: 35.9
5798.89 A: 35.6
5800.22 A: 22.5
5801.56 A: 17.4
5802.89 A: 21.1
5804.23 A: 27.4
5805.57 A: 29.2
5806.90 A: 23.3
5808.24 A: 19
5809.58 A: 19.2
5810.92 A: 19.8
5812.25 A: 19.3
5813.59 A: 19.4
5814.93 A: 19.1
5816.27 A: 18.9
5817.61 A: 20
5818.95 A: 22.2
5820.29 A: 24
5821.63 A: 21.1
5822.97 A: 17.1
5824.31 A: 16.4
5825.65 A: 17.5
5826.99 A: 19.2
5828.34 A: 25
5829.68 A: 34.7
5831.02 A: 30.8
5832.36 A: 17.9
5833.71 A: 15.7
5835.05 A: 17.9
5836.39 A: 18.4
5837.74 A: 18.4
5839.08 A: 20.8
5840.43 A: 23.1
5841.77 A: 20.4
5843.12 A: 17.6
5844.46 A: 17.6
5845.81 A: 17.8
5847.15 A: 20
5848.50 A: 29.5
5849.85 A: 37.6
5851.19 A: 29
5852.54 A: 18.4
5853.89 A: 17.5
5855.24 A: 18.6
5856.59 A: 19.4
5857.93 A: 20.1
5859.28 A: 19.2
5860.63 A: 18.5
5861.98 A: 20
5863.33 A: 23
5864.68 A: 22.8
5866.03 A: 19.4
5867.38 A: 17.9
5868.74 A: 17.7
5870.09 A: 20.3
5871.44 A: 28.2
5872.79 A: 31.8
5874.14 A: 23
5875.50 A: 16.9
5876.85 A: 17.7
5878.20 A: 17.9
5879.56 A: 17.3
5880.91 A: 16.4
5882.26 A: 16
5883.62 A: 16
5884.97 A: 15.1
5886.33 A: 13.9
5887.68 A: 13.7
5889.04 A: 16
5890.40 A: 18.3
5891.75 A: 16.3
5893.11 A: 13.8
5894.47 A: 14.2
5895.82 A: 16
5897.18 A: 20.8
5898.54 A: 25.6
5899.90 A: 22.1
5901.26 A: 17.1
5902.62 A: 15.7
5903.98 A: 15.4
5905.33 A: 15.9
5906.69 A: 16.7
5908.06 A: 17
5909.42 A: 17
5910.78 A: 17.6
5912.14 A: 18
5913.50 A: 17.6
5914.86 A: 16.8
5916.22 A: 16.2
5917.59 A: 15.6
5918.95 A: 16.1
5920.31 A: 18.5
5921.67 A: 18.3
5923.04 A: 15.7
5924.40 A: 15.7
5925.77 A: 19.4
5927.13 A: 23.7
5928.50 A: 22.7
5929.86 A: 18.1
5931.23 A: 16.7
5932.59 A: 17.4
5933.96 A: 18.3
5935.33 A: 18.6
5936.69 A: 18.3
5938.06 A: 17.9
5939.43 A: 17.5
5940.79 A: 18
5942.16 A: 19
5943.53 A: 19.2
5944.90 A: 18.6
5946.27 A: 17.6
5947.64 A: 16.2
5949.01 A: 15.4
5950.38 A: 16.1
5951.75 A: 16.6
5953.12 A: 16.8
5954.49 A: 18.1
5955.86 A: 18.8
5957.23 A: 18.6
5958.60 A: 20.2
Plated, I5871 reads 2.5 A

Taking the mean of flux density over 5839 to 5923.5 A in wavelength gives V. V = 19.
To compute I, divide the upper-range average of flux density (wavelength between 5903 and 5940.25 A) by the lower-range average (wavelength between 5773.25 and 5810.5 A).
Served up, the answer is 0.80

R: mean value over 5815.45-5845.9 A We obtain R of 20.6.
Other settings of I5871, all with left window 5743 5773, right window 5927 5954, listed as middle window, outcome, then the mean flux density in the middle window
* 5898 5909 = 0.3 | 18.1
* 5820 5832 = -1.8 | 22.7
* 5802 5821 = -1.5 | 21.5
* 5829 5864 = -4.0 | 21.6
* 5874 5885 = 1.0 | 17.2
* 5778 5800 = -1.6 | 21.8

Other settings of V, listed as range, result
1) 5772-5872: 21.5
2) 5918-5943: 18.3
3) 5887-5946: 17.7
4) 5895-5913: 18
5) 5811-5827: 19.5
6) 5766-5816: 22.6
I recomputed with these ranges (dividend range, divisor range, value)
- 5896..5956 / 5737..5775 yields 0.87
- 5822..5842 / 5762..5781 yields 0.89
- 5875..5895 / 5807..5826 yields 0.81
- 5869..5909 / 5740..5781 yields 0.87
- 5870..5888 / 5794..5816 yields 0.82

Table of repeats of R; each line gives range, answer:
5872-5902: 18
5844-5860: 22.1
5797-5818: 22.9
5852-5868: 19.6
